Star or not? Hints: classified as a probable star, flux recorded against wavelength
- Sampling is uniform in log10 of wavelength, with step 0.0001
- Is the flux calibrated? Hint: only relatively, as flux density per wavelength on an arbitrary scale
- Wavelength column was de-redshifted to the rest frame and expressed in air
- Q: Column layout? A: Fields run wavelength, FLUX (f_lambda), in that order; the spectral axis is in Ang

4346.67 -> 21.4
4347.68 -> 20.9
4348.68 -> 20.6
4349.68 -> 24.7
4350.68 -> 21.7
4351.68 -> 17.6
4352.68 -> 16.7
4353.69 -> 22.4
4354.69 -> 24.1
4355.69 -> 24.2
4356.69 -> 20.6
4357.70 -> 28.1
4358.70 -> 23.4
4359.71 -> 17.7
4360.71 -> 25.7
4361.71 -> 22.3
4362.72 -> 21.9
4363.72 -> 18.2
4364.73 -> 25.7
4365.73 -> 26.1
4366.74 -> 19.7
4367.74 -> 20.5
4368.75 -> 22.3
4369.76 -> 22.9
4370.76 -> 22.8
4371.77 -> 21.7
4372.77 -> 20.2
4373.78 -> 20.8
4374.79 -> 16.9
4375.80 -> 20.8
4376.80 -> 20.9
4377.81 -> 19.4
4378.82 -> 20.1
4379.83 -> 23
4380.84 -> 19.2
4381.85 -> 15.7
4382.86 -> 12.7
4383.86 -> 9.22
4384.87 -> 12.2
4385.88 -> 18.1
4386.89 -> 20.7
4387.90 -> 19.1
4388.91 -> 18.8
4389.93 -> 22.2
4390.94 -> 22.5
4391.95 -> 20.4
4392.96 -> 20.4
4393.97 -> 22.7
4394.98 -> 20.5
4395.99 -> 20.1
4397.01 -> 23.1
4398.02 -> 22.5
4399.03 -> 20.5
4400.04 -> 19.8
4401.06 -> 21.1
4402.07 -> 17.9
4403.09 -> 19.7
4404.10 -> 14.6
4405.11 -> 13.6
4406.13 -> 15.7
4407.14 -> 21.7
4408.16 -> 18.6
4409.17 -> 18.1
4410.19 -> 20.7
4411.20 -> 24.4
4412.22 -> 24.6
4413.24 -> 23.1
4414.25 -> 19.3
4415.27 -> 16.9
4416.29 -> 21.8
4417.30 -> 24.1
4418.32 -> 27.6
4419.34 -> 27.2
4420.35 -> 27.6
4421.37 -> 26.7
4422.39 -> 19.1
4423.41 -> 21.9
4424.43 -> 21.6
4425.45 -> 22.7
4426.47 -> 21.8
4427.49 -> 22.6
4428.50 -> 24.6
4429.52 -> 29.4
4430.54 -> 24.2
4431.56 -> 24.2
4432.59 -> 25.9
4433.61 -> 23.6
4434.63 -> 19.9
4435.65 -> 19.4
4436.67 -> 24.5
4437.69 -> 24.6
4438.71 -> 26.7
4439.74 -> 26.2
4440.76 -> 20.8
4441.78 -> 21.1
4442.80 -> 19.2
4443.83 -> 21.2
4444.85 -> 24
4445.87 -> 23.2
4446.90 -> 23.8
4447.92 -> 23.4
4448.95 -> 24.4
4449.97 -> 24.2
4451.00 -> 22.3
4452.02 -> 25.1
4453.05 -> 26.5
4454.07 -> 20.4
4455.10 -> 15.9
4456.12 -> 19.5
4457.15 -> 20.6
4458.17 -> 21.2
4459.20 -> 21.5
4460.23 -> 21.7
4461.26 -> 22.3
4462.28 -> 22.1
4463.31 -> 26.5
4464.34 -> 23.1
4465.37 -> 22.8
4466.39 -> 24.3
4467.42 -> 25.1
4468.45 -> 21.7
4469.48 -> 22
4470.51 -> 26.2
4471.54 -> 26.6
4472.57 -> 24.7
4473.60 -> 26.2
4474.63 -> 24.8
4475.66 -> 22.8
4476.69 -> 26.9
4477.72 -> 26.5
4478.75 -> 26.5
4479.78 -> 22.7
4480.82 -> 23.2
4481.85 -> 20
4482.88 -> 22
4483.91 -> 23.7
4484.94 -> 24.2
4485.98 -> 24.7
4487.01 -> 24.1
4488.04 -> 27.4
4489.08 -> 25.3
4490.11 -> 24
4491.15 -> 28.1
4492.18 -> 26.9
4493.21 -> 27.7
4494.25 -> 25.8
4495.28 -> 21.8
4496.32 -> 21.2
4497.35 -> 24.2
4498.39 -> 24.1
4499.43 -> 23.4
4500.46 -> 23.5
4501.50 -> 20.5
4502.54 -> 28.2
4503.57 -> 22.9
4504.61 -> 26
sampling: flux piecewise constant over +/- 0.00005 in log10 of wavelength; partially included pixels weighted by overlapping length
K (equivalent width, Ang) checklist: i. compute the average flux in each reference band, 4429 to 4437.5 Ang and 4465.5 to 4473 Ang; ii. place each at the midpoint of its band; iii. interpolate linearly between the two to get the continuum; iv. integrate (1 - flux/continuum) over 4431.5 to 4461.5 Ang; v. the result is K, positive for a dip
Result 1.9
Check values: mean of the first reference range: 23.9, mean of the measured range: 22.5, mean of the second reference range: 24.3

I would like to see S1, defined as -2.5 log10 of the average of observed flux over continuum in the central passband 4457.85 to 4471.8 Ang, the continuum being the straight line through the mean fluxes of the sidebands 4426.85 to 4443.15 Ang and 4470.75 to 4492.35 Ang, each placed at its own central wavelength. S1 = 0.05 mag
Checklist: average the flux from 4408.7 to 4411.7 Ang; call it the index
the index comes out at 21.1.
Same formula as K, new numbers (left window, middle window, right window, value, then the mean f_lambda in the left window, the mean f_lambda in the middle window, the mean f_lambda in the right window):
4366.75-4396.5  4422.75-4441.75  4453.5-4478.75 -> -1.5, 19.5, 23.5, 23.2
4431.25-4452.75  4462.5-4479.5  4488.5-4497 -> -0.3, 23.2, 24.7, 25.1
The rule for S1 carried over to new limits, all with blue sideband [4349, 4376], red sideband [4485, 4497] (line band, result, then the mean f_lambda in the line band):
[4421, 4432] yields 0.00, 23.5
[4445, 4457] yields 0.07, 22.6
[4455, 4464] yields 0.13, 21.5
